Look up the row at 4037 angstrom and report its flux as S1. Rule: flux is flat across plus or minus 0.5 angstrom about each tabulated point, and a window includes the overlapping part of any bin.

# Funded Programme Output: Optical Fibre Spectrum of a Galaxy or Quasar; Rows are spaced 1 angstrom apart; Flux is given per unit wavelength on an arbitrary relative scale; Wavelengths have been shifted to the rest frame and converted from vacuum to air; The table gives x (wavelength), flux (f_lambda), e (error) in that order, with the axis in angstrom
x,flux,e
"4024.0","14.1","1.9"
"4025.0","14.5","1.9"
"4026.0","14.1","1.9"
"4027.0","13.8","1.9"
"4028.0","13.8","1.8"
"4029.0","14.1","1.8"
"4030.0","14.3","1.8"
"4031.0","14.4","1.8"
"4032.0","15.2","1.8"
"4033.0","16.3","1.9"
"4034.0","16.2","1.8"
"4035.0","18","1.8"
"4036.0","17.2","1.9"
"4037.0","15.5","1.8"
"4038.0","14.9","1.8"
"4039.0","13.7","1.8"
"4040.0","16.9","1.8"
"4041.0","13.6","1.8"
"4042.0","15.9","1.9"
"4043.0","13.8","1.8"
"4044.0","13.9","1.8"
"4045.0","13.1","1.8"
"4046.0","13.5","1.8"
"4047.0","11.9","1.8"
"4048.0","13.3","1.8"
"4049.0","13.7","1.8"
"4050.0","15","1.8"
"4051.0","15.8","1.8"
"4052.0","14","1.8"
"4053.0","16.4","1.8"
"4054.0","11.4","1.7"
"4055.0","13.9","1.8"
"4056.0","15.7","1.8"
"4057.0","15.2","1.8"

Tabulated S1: 15.5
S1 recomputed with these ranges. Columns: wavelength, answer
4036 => 17.2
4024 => 14.1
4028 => 13.8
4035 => 18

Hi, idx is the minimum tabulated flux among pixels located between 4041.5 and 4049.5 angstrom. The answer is 11.9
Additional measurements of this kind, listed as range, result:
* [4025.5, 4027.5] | 13.8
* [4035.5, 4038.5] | 14.9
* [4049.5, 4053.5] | 14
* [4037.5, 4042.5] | 13.6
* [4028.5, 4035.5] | 14.1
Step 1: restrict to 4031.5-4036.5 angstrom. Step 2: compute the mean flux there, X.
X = 16.6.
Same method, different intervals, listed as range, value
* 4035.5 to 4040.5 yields 15.6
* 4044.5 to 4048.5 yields 12.9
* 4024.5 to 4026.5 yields 14.3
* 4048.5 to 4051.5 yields 14.8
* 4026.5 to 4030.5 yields 14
